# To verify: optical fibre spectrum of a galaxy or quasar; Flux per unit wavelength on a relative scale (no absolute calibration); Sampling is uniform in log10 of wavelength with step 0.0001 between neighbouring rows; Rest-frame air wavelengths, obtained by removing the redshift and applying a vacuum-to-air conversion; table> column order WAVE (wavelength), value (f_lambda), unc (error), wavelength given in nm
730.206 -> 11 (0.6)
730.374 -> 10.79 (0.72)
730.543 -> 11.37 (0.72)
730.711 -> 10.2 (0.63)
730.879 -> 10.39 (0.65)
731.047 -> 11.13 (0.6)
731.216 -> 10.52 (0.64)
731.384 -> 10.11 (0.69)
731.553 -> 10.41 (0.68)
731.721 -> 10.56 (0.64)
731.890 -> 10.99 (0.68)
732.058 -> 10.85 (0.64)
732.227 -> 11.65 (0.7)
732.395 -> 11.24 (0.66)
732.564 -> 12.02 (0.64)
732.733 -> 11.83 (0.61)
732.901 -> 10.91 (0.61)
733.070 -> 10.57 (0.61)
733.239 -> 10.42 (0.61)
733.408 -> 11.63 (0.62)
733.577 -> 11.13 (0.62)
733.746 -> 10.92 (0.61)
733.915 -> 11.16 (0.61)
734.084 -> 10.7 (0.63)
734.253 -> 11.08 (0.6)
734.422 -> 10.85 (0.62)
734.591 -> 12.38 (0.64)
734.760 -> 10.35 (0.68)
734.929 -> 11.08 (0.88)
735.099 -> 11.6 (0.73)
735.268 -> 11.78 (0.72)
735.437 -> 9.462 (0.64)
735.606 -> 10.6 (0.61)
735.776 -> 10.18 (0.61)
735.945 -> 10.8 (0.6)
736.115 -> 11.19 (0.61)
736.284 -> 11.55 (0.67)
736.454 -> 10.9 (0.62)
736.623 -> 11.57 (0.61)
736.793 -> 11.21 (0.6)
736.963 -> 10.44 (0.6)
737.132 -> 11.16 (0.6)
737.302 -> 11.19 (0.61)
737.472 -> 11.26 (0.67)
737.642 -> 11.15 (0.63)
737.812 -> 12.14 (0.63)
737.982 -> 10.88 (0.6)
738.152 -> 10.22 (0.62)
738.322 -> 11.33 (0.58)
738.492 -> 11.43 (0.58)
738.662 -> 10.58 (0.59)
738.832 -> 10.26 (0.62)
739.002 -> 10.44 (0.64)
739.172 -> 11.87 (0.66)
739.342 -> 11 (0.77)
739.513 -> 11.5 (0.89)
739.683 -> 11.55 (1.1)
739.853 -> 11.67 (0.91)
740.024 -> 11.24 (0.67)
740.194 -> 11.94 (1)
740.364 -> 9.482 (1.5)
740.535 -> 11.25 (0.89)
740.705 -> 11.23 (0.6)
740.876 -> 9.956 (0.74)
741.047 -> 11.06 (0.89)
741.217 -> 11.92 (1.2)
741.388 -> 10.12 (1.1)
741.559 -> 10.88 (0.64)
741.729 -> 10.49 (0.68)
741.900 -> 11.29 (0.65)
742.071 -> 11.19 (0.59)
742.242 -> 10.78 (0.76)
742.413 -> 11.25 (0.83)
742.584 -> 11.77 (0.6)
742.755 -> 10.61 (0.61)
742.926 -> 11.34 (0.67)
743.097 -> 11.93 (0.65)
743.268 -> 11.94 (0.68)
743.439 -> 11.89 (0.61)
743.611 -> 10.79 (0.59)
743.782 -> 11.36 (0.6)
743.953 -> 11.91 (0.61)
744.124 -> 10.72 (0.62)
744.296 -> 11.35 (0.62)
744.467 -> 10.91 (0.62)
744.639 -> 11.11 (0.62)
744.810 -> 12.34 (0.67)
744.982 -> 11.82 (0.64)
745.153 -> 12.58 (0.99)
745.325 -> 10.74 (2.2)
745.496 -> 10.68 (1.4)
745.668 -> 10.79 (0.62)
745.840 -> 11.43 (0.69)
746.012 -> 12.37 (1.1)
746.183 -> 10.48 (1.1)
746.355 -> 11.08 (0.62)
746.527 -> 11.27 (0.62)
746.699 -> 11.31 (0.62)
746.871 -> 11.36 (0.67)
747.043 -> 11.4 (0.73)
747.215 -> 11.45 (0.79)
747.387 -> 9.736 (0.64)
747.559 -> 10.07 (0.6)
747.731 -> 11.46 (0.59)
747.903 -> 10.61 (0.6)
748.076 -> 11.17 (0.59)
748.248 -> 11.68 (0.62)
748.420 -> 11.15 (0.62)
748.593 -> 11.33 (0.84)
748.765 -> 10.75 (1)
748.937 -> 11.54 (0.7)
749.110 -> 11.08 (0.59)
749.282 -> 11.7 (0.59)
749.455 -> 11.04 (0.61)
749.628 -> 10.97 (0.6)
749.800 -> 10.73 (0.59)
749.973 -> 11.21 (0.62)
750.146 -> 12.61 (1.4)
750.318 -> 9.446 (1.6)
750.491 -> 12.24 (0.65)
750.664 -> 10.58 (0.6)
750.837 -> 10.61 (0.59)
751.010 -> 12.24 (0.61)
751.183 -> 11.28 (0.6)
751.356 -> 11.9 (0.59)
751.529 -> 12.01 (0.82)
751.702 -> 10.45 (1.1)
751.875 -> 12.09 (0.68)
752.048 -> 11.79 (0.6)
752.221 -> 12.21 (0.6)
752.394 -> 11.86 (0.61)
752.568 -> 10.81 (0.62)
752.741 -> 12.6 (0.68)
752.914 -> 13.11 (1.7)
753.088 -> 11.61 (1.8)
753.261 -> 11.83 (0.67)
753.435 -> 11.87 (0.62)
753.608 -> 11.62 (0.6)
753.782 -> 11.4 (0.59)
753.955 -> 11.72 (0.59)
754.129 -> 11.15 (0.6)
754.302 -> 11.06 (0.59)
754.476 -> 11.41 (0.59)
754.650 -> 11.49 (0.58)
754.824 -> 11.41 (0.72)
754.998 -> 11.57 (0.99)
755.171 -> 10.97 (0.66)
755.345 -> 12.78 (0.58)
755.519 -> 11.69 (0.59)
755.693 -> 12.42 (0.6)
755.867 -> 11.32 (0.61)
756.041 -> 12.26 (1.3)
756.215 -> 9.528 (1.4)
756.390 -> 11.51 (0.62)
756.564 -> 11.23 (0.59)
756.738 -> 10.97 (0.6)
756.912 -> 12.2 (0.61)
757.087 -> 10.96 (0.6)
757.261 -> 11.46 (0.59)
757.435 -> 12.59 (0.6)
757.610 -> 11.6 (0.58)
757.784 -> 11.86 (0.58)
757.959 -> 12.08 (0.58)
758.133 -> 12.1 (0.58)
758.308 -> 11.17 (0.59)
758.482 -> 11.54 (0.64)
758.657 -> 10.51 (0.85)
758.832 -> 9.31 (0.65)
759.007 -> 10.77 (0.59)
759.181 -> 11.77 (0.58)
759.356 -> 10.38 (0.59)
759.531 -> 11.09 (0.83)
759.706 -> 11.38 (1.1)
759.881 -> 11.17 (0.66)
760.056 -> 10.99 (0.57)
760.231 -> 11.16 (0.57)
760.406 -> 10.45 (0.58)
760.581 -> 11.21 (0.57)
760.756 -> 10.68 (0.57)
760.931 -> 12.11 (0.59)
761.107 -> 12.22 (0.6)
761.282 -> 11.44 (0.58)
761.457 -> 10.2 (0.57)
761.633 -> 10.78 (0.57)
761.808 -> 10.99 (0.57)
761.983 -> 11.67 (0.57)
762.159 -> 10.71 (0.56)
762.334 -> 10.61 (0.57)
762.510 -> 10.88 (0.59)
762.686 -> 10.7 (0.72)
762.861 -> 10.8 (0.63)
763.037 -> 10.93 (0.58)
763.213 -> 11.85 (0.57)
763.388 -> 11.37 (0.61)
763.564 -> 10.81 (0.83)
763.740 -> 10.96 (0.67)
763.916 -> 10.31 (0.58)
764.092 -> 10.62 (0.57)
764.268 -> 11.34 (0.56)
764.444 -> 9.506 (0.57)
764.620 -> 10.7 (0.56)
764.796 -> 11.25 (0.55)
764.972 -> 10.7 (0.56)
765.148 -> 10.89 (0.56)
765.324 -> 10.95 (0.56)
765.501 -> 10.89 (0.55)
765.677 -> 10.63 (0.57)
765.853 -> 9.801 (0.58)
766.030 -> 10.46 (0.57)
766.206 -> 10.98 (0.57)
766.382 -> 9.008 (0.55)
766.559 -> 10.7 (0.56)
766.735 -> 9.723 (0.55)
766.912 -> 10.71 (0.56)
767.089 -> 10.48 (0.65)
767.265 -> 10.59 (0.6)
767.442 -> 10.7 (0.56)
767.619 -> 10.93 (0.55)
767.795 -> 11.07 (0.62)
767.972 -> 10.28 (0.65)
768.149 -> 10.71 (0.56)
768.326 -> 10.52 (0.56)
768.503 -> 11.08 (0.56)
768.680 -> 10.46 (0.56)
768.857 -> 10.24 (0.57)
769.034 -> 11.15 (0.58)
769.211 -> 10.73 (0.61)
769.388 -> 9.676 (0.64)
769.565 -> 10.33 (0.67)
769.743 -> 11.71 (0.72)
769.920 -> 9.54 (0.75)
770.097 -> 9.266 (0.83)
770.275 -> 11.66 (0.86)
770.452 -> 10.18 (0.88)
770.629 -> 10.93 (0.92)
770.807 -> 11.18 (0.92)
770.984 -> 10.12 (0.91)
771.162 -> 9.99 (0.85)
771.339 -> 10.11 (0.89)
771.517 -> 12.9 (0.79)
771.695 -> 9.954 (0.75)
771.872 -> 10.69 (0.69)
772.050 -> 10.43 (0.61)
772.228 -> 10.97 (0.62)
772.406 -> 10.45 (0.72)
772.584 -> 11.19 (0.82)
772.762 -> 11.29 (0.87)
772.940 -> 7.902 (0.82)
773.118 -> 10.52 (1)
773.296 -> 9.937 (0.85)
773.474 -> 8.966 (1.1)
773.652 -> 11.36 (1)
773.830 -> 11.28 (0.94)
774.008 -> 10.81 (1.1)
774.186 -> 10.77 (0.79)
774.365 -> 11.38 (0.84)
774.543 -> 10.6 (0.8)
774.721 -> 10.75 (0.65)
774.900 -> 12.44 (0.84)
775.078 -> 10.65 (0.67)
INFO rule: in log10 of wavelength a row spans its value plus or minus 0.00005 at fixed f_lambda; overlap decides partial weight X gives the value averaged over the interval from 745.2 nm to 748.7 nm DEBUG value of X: 11.1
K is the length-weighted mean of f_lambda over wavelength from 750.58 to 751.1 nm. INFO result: 11.1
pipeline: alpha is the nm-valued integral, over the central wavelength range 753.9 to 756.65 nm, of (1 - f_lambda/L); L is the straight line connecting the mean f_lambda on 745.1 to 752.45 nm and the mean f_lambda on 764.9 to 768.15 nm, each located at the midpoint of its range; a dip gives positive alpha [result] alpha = -0.12 nm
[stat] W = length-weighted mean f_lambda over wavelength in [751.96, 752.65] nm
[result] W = 11.7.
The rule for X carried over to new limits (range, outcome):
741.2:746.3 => 11.3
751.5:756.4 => 11.6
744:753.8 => 11.4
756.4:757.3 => 11.4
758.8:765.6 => 10.9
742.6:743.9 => 11.4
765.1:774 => 10.5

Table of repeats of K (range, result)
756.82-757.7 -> 11.8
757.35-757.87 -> 12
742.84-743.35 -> 11.7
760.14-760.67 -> 10.9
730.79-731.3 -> 10.7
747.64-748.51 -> 11.2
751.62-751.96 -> 11.3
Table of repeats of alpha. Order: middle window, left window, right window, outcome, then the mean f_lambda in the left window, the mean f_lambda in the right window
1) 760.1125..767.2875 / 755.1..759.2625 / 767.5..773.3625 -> 0.133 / 11.4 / 10.6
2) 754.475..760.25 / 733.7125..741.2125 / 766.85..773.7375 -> -0.342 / 11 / 10.5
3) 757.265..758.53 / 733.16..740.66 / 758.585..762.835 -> -0.099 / 11.1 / 11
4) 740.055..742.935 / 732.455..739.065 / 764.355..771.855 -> -0.005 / 11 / 10.6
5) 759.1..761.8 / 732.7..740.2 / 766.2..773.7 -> -0.121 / 11.1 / 10.5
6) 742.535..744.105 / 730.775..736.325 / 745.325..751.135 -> -0.055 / 11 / 11.1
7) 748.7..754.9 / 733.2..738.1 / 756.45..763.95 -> -0.198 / 11.1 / 11.2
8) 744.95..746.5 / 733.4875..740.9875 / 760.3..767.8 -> -0.049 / 11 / 10.8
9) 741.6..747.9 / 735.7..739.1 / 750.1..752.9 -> 0.033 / 11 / 11.6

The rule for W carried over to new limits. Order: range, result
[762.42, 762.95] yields 10.8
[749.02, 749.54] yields 11.3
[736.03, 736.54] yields 11.2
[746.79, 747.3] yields 11.4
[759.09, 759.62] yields 11.1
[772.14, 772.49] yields 10.7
